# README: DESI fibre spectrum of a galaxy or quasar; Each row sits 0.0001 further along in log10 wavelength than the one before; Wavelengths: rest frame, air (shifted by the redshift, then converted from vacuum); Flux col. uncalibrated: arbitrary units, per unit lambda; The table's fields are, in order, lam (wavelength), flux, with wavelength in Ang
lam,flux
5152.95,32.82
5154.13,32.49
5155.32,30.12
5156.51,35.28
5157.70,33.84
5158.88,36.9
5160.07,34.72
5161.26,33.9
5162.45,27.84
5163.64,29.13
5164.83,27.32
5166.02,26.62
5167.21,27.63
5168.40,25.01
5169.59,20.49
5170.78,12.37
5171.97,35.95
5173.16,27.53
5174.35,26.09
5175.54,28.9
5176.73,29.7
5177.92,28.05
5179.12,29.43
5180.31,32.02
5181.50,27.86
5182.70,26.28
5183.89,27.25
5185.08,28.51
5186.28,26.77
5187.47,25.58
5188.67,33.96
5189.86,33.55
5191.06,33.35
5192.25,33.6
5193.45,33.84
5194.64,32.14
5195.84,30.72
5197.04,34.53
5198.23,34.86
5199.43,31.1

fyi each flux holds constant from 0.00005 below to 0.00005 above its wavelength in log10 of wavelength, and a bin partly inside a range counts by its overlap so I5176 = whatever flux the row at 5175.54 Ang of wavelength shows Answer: 28.9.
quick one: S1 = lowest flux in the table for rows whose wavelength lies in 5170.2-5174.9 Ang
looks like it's 12.37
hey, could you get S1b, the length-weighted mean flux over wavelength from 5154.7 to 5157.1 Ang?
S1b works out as 32.6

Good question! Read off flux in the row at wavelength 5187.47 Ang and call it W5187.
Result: 25.58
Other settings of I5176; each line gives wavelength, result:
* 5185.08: 28.51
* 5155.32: 30.12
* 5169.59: 20.49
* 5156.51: 35.28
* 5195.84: 30.72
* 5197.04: 34.53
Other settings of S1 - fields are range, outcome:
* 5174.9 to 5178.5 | 28.05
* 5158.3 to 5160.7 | 34.72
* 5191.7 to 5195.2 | 32.14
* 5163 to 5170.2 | 20.49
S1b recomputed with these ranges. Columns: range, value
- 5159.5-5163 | 32.2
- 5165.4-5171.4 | 22.5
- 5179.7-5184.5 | 28.4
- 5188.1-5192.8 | 33.7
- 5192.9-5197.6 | 32.8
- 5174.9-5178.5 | 28.9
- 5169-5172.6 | 23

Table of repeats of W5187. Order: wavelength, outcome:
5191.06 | 33.35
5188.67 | 33.96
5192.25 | 33.6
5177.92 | 28.05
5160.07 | 34.72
